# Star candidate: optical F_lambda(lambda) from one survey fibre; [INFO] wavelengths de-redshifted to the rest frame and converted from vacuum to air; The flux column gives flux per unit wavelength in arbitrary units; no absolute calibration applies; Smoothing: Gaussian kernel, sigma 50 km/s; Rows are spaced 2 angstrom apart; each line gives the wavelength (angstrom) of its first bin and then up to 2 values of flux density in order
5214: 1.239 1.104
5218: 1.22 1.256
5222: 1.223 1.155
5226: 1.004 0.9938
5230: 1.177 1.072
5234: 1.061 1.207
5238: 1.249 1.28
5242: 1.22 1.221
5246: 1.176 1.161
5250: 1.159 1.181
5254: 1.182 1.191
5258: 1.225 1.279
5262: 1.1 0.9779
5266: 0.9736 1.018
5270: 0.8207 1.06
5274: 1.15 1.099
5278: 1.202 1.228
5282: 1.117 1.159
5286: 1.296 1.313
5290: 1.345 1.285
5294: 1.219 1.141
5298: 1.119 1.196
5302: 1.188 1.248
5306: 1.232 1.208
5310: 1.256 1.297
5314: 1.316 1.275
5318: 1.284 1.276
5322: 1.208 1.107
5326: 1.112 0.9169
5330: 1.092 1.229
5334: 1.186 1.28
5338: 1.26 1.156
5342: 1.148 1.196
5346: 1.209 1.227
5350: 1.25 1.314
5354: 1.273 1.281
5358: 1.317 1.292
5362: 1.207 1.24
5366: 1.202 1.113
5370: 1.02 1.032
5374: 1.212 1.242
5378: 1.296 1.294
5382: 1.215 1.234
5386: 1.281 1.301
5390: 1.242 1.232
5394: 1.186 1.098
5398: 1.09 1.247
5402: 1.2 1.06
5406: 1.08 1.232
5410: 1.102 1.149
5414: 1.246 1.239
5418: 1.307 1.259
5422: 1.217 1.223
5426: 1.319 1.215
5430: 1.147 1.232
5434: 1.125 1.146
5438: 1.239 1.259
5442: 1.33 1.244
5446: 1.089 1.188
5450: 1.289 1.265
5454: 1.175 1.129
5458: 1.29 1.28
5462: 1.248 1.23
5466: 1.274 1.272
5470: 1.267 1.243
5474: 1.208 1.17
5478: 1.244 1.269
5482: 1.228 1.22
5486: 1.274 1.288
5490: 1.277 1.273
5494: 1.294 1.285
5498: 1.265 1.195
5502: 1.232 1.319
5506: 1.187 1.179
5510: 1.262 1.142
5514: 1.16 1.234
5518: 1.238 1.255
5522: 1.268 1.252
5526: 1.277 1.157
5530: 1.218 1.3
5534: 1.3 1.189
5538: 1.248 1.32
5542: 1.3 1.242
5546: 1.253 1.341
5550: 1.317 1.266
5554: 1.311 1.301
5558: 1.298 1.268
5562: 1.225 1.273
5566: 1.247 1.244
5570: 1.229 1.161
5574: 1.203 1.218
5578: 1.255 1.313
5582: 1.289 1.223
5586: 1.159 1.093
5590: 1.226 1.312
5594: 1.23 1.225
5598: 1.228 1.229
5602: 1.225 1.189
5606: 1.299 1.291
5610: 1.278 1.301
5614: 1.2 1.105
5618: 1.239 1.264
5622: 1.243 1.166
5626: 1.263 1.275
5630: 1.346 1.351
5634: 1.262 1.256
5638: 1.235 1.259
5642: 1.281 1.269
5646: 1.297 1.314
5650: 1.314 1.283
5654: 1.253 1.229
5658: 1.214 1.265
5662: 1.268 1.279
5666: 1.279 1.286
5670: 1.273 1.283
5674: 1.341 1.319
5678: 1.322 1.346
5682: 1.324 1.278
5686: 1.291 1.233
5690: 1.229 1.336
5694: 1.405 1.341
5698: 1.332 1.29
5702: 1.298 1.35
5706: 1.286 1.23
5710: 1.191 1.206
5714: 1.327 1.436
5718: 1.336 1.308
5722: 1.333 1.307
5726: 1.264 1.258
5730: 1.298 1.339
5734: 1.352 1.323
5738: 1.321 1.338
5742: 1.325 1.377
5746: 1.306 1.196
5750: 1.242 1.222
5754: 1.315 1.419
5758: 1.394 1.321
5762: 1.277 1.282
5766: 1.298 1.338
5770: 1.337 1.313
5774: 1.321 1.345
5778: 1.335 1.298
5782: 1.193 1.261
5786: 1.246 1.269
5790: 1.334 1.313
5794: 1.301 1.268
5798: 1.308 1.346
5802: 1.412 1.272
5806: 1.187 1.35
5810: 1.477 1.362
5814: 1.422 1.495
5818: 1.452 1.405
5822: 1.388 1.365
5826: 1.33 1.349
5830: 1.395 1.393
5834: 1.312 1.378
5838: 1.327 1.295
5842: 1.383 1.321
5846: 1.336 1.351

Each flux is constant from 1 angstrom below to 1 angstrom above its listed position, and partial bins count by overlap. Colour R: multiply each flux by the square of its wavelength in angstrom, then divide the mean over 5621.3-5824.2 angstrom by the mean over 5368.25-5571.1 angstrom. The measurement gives 1.2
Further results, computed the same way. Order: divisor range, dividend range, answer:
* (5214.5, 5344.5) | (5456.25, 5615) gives 1.17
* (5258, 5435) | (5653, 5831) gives 1.27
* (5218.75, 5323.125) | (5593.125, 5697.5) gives 1.24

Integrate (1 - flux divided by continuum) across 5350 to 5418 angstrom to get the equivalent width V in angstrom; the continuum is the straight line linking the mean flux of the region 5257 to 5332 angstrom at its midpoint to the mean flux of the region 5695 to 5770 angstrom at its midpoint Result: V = -0.4 angstrom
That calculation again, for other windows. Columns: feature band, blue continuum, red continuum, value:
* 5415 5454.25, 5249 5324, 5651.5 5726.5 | -0.1 angstrom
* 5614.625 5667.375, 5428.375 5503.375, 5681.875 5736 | 0.9 angstrom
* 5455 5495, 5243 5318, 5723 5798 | -0.6 angstrom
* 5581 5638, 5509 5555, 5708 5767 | 1.4 angstrom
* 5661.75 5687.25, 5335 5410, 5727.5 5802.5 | -0.3 angstrom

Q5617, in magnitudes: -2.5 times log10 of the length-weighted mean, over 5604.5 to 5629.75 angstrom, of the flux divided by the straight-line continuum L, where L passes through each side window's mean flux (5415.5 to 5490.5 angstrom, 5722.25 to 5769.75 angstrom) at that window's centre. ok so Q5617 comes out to 0.027 mag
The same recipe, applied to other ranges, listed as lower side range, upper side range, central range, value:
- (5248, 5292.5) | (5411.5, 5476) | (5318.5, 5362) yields -0.02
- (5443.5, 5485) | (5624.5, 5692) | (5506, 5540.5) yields 0.01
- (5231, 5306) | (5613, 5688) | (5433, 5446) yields 0.00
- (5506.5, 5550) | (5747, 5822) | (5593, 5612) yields 0.02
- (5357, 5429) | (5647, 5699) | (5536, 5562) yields -0.02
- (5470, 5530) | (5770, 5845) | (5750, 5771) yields 0.01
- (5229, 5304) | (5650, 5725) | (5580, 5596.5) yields 0.03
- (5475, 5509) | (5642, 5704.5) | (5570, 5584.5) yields 0.03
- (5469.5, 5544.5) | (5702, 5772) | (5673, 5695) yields -0.02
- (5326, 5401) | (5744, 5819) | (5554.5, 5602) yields 0.02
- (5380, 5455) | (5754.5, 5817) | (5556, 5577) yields 0.01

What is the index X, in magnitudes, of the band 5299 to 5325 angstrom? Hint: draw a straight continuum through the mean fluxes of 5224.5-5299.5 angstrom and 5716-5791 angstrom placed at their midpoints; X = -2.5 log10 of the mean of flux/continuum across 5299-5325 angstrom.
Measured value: -0.06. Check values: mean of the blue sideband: 1.15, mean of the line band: 1.24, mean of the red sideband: 1.31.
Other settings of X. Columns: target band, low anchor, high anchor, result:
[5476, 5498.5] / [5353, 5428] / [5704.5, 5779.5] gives -0.020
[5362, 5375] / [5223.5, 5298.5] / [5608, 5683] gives 0.042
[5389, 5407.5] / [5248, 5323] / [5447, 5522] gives 0.049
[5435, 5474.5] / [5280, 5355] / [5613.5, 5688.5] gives 0.004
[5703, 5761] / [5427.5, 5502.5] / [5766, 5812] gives -0.008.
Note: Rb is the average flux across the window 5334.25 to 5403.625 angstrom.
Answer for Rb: 1.22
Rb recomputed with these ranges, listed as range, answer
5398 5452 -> 1.21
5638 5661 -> 1.27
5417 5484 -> 1.23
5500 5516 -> 1.21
